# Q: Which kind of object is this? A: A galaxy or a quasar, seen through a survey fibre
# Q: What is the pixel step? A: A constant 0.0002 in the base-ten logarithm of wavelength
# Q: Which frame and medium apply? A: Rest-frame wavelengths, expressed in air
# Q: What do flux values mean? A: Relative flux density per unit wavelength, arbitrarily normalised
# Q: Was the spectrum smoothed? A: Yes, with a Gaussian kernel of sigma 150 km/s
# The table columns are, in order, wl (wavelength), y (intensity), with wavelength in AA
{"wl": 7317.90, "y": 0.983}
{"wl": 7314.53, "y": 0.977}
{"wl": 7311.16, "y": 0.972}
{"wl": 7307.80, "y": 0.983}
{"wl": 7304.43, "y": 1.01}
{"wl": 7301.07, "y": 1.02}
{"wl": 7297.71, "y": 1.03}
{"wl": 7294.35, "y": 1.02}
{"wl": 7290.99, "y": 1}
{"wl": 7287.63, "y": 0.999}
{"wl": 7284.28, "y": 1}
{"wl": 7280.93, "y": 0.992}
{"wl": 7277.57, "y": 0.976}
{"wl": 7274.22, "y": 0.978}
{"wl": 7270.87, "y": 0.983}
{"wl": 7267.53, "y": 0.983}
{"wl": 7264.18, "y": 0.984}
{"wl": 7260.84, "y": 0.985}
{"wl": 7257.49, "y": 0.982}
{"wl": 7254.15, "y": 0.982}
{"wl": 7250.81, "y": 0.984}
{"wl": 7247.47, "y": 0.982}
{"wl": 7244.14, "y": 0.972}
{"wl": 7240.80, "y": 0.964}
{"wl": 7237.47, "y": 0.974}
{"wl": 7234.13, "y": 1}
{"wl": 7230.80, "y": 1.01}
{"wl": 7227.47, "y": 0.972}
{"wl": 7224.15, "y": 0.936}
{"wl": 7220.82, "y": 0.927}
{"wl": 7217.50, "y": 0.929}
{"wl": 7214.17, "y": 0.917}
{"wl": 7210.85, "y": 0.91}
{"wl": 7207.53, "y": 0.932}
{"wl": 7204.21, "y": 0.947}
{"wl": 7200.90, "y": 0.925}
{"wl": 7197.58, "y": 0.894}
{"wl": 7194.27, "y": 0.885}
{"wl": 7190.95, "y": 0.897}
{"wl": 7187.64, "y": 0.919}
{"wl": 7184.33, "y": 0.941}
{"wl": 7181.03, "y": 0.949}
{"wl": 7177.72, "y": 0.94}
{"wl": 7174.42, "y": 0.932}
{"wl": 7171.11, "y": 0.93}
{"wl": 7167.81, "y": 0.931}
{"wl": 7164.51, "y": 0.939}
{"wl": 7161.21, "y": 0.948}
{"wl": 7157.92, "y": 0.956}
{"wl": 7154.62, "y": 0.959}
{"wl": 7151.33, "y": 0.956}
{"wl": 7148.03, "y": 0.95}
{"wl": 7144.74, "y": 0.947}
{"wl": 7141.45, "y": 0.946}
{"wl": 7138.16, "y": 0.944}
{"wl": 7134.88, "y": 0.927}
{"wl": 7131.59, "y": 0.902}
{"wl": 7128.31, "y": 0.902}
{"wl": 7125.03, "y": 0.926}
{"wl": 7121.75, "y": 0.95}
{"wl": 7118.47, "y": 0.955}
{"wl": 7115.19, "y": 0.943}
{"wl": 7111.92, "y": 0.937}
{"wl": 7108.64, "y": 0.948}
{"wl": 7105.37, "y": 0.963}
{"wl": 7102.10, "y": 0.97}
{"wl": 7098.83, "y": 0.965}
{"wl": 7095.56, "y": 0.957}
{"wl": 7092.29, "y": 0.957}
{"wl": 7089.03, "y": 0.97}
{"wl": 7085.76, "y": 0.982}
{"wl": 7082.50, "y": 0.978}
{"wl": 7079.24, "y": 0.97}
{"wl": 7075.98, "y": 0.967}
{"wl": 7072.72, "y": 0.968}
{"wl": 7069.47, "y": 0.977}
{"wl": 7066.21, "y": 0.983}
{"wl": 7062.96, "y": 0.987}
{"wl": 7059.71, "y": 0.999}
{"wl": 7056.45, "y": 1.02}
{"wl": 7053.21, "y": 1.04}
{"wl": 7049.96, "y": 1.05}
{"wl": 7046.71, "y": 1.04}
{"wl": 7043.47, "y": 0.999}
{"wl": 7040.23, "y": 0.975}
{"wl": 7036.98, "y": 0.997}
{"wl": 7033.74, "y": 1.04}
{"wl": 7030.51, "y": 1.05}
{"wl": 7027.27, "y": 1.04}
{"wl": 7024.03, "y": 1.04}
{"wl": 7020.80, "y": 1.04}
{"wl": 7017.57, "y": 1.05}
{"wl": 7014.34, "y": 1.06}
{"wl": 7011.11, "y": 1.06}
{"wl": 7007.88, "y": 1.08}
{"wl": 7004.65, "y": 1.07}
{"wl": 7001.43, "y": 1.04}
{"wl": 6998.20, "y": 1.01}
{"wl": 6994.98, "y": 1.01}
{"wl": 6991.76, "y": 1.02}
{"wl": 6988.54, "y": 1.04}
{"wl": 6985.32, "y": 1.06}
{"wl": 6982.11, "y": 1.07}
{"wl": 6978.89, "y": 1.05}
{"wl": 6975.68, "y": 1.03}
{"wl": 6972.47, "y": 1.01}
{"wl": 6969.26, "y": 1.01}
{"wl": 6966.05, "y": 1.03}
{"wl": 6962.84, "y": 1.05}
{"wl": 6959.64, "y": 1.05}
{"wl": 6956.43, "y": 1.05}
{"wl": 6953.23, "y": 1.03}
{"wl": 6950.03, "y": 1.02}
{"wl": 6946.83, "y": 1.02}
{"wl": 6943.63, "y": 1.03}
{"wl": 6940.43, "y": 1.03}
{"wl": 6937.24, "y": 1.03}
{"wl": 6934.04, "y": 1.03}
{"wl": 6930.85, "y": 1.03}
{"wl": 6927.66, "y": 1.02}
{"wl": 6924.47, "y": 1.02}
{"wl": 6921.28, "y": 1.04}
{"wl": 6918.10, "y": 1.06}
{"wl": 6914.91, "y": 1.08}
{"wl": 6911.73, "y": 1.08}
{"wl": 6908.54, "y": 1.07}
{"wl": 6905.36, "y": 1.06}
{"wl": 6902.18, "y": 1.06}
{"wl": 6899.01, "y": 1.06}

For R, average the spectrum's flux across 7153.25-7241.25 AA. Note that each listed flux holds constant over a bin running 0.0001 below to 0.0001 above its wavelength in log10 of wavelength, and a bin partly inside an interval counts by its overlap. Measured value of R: 0.939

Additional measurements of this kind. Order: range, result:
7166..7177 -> 0.932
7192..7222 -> 0.918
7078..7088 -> 0.976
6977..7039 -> 1.04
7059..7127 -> 0.964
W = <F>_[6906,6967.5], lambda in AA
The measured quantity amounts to 1.04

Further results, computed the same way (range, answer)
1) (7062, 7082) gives 0.975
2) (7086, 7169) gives 0.947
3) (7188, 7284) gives 0.957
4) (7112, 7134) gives 0.93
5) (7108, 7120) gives 0.945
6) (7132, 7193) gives 0.938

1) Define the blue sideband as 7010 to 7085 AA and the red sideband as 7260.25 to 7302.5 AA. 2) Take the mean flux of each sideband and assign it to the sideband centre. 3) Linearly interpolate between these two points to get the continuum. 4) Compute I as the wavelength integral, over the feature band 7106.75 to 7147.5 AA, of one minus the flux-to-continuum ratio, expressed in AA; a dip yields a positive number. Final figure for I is 2.90 AA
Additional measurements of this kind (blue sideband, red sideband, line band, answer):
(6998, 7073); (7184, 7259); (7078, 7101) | 0.8 AA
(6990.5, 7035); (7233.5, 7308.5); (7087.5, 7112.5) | 1.6 AA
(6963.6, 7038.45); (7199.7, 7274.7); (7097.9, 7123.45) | 1.3 AA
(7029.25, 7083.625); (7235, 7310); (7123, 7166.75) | 2.6 AA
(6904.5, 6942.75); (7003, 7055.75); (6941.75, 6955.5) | 0.2 AA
